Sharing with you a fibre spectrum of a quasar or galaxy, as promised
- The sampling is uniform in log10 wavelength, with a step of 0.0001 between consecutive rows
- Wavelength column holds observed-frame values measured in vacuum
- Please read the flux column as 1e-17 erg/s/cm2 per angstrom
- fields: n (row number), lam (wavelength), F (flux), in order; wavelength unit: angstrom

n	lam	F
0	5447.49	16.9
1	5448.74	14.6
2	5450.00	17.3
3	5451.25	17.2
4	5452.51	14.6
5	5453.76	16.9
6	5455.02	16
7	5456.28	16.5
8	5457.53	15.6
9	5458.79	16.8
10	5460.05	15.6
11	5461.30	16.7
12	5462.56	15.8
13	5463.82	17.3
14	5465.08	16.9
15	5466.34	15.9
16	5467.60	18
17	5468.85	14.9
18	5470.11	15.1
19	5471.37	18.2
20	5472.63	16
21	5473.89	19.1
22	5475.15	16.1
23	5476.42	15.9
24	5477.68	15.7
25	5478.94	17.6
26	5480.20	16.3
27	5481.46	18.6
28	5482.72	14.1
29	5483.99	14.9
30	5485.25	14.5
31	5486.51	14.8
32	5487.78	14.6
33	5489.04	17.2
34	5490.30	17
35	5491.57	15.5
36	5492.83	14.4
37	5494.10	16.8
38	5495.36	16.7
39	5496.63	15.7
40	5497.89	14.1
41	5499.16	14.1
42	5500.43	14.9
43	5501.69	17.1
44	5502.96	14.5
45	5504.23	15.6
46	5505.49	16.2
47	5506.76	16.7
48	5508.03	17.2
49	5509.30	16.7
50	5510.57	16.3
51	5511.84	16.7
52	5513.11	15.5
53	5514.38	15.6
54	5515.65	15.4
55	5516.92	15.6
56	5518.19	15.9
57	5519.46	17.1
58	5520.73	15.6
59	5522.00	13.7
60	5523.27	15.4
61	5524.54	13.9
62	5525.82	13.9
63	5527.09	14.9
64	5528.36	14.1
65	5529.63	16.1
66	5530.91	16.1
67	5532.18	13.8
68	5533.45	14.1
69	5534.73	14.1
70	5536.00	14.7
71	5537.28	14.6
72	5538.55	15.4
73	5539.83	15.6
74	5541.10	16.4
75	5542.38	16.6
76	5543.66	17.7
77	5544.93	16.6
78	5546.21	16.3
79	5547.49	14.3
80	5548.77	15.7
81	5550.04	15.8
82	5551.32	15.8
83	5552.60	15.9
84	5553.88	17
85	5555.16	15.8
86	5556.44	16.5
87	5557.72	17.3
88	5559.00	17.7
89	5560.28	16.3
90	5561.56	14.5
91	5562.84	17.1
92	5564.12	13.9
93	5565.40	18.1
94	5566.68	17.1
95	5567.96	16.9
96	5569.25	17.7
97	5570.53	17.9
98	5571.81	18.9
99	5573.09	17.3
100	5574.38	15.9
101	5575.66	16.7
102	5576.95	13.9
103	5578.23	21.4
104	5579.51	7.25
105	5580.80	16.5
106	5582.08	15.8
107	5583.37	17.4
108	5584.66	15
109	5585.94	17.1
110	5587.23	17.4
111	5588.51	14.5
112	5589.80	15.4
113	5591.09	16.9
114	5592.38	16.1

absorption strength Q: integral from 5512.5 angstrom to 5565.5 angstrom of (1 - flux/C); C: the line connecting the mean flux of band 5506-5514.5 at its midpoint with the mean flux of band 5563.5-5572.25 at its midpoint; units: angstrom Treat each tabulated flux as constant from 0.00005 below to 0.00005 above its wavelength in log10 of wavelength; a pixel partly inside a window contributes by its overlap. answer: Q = 3.8 angstrom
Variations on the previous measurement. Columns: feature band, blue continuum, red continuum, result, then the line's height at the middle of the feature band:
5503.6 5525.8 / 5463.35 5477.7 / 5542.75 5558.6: 0.9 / 16.4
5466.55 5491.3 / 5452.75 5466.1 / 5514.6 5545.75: -0.3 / 16.1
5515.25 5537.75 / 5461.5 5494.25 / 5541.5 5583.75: 1.8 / 16.3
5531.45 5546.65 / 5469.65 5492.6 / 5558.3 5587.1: 0.8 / 16.3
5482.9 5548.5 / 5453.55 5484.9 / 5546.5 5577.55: 3.6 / 16.4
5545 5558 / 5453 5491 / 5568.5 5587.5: 0.3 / 16.4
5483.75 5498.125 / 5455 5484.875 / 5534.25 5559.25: 0.6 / 16.3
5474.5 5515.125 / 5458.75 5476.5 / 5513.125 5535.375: -0.1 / 15.8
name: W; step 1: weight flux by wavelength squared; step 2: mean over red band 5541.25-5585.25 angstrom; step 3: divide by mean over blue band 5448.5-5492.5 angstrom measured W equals 1.0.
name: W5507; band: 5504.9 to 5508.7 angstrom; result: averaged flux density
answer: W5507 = 16.7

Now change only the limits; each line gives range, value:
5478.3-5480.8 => 17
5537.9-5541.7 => 15.8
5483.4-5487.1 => 14.8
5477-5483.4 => 16.4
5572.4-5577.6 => 16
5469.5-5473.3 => 16.5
